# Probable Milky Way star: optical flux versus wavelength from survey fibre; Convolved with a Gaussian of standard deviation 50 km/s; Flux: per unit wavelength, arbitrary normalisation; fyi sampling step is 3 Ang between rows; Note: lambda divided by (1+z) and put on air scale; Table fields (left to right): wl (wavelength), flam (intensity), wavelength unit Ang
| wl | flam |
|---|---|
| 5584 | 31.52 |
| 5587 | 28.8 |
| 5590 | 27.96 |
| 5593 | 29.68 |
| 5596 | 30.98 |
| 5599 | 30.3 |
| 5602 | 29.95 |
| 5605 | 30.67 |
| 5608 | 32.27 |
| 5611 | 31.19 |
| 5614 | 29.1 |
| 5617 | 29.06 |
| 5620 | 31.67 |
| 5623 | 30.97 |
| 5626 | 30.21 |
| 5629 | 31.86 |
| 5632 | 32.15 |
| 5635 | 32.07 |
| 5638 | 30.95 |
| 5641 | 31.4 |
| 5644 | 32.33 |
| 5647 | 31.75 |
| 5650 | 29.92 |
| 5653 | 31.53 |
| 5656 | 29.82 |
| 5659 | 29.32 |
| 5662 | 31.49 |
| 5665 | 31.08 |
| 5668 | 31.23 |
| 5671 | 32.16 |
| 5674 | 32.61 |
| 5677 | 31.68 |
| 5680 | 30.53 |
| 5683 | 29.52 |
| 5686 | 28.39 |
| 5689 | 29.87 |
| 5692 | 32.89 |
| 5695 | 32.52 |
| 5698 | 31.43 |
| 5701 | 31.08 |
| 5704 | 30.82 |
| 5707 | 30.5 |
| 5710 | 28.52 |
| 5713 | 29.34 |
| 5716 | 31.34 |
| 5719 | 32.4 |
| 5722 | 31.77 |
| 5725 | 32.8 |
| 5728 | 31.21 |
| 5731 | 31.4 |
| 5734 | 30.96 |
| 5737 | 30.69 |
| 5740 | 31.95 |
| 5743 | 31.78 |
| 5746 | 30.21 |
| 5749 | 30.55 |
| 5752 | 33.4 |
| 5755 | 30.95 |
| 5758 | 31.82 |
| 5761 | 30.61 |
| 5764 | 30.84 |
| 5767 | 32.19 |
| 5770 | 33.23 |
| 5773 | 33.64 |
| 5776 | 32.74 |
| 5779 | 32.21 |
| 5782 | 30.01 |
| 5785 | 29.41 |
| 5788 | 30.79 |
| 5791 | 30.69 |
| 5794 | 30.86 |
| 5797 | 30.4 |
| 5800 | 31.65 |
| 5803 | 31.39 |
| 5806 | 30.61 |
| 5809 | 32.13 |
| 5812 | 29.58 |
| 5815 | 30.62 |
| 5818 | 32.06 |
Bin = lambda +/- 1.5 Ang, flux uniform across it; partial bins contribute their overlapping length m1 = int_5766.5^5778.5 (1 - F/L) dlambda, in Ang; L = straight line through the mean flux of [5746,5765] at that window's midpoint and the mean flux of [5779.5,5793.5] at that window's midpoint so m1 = -0.8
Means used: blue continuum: 31.3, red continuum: 30.4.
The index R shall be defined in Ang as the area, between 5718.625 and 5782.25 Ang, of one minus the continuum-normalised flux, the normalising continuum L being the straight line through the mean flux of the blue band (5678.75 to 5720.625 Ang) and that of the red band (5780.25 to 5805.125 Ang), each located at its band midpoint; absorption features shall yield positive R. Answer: -2.2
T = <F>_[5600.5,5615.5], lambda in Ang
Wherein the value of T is 30.6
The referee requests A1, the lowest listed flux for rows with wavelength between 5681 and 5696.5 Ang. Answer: 28.39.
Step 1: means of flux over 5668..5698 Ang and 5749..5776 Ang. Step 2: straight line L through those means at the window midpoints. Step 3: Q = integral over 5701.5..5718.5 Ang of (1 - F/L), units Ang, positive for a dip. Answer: 0.6 Ang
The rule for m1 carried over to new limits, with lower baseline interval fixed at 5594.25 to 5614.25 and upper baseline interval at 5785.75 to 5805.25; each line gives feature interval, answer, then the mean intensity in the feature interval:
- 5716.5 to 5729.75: -0.5 Ang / 32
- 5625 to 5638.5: -0.3 Ang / 31.5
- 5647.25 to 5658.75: 0.1 Ang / 30.4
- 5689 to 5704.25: -0.4 Ang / 31.6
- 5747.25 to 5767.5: -0.4 Ang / 31.4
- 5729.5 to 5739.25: -0.1 Ang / 31.1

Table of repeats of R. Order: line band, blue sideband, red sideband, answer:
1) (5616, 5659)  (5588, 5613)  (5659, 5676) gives -0.2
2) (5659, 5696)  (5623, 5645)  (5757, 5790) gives 0.5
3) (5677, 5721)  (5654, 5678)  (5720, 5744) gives 0.9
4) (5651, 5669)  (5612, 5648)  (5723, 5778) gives 0.3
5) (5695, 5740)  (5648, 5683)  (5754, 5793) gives 0.2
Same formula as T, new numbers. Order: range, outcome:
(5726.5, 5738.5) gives 31.1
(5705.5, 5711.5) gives 29.5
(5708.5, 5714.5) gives 28.9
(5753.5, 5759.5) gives 31.4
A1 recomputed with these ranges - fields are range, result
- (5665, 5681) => 30.53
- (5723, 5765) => 30.21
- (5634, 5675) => 29.32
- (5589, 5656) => 27.96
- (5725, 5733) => 31.21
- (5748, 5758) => 30.55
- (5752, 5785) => 29.41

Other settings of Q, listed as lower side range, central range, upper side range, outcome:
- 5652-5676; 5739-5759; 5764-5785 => 0.2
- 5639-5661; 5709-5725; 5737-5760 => 0.2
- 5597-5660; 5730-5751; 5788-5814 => -0.2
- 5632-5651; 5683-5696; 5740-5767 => 0.3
